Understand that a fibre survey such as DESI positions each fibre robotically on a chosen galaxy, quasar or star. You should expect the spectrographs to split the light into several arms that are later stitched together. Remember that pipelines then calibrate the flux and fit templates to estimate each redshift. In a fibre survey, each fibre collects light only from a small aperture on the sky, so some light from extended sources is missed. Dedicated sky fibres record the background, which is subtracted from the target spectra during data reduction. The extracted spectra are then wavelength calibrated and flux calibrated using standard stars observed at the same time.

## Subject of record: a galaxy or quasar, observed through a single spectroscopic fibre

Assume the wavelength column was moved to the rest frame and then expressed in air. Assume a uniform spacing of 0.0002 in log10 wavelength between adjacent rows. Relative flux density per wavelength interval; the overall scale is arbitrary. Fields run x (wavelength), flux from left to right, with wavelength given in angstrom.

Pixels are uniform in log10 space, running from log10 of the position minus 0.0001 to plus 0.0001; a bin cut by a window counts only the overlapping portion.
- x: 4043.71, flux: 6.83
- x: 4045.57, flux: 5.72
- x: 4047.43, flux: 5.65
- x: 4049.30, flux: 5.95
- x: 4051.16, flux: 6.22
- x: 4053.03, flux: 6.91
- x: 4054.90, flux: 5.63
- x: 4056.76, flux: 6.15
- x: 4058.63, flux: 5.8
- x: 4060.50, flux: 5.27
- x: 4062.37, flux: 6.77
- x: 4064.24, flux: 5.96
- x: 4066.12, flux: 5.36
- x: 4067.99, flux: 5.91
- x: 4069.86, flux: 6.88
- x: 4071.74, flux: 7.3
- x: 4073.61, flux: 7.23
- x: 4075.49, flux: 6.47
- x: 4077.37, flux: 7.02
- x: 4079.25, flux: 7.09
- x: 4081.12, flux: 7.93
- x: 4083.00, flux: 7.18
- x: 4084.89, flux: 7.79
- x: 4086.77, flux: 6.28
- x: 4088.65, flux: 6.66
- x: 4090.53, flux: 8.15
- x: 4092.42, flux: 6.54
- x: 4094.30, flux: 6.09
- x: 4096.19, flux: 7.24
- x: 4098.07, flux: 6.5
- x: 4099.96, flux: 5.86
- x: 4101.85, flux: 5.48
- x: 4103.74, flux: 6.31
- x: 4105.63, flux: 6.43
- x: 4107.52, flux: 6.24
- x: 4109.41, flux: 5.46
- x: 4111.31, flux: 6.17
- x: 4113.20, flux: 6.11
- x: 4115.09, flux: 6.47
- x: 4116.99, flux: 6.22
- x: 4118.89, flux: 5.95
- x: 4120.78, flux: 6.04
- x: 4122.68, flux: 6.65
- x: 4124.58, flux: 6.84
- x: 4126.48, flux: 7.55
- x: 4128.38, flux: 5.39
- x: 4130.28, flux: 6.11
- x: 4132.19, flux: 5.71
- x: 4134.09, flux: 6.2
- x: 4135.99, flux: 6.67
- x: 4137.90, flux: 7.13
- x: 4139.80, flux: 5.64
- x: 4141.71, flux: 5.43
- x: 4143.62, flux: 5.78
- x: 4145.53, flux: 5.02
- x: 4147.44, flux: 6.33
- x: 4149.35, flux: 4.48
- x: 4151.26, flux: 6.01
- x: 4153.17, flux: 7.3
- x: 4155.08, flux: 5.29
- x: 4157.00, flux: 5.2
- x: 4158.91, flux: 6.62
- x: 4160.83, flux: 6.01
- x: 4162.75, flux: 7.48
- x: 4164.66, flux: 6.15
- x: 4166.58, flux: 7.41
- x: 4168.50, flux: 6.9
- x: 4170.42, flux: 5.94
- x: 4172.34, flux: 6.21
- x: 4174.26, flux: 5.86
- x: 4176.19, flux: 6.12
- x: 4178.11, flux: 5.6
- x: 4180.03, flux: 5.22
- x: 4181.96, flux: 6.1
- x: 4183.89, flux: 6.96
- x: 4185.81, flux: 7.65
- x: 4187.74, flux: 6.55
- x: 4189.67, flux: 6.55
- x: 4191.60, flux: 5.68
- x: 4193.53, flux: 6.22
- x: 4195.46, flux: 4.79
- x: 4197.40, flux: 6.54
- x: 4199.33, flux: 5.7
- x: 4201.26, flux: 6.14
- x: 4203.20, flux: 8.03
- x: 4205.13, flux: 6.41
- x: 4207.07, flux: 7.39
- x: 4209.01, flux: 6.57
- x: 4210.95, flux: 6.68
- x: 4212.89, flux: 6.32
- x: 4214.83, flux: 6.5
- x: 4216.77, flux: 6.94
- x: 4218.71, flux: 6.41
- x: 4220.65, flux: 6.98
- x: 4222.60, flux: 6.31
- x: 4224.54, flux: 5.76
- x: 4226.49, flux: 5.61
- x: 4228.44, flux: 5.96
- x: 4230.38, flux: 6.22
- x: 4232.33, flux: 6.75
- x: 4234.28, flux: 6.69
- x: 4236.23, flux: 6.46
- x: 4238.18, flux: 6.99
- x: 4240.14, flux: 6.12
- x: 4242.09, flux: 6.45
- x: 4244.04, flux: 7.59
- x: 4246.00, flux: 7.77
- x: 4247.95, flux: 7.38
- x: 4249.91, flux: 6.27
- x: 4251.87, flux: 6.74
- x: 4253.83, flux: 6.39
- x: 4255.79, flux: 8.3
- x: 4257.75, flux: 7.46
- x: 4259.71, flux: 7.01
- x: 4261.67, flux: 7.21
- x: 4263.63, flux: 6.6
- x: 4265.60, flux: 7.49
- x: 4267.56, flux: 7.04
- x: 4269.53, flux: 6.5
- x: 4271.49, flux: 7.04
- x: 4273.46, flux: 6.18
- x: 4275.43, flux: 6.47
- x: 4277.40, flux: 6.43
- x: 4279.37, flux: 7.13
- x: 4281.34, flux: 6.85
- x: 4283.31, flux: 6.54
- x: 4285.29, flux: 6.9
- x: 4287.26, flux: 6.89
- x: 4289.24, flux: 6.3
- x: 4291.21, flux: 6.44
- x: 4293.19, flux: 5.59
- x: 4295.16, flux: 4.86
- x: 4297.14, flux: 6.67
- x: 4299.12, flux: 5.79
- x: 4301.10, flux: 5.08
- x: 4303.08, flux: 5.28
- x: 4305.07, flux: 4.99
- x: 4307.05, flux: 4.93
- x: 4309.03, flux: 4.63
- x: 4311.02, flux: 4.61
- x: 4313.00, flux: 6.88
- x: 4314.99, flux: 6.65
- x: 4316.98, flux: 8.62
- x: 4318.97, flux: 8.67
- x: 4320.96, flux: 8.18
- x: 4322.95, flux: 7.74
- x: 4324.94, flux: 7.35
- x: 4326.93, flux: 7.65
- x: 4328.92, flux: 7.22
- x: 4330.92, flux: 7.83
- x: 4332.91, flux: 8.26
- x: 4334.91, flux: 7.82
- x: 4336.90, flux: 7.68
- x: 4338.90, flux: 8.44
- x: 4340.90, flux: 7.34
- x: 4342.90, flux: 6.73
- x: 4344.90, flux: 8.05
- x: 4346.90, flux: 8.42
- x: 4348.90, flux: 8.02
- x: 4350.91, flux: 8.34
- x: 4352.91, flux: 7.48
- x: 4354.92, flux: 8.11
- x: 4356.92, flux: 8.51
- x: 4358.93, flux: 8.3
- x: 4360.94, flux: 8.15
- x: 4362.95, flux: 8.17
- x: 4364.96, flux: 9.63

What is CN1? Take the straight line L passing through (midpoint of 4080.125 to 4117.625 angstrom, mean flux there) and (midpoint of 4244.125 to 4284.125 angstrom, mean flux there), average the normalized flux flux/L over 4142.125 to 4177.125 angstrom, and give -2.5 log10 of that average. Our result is 0.10 mag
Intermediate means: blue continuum 6.56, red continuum 6.96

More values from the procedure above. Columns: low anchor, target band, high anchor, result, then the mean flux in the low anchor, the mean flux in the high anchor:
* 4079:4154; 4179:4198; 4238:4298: 0.06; 6.35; 6.76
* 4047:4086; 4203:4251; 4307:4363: 0.08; 6.51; 7.58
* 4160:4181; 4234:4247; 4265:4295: -0.07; 6.26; 6.59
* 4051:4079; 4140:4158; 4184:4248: 0.14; 6.35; 6.54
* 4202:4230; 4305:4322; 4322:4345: 0.15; 6.55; 7.66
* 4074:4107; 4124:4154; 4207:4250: 0.11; 6.77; 6.61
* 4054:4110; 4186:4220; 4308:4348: 0.08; 6.51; 7.44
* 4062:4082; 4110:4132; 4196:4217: 0.07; 6.72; 6.61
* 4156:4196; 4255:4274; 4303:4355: -0.04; 6.26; 7.28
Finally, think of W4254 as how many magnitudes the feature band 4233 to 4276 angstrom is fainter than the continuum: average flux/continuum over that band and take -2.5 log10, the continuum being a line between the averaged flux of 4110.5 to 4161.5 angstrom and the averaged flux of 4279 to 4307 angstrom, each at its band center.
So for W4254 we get -0.15 mag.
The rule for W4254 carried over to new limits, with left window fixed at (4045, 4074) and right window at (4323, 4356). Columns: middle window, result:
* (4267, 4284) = 0.114 mag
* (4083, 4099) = -0.095 mag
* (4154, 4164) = 0.102 mag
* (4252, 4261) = 0.011 mag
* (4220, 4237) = 0.139 mag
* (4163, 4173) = 0.031 mag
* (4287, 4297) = 0.243 mag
